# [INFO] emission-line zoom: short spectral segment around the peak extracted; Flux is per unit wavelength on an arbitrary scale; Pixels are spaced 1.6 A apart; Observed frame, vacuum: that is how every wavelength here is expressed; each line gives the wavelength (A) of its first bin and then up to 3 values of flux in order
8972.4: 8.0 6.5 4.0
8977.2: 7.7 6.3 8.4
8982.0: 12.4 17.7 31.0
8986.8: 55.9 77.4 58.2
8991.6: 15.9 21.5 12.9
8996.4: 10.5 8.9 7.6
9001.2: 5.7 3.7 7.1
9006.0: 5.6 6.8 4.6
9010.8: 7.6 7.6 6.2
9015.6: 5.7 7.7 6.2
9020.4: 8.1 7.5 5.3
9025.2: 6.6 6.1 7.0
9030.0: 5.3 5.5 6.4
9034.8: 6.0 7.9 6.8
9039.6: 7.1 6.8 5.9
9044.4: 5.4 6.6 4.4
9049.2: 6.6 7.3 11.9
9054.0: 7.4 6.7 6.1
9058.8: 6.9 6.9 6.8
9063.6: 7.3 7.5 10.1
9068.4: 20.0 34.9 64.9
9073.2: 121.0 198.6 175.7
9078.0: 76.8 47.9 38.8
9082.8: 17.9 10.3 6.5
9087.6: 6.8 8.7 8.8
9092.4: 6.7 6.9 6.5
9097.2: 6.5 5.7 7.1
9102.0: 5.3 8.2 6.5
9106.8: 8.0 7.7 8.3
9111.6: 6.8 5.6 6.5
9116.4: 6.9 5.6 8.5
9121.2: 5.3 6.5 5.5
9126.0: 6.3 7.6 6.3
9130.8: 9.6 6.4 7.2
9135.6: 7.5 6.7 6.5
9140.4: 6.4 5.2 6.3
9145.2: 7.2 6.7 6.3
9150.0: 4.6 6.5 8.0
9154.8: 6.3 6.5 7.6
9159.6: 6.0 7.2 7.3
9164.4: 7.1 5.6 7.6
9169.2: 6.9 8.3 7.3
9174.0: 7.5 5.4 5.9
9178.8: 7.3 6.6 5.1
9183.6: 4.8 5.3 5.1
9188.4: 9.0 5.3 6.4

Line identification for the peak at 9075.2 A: [O III]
